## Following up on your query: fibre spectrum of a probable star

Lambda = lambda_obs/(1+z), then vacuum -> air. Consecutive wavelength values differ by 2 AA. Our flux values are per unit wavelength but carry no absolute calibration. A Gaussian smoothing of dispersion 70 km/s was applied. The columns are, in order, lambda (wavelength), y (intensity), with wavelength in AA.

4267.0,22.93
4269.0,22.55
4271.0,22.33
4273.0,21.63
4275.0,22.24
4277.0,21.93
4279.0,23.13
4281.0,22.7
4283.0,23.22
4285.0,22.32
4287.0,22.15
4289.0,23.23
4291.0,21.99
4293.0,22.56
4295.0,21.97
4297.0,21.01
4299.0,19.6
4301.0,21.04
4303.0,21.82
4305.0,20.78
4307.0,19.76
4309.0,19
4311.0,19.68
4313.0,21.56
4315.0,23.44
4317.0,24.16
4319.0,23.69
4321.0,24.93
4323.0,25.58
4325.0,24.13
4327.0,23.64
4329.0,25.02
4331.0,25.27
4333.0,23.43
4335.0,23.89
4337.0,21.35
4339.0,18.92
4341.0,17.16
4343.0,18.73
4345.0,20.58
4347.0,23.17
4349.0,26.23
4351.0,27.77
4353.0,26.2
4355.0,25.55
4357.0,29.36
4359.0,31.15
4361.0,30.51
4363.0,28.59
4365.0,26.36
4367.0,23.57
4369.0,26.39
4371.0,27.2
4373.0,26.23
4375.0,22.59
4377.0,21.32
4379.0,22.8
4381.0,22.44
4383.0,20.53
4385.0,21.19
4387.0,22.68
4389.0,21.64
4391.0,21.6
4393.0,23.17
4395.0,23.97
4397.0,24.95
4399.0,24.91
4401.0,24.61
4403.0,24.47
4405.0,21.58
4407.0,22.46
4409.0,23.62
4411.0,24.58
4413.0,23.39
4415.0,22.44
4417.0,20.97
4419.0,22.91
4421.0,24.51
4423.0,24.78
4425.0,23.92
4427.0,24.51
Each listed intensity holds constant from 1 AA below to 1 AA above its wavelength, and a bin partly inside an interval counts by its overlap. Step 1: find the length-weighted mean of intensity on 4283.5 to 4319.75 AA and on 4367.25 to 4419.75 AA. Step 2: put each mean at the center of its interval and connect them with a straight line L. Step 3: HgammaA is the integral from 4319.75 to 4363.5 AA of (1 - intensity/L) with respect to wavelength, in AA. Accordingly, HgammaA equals -4.3 AA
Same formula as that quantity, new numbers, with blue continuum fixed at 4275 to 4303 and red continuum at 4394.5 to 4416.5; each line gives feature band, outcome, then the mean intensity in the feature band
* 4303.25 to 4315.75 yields 0.9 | 20.7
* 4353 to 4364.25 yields -2.8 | 28.7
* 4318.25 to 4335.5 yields -1.4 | 24.4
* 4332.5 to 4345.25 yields 1.3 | 20.5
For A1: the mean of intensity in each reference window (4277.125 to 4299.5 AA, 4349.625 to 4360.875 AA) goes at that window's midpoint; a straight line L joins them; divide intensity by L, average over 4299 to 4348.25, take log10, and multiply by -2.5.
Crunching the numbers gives 0.147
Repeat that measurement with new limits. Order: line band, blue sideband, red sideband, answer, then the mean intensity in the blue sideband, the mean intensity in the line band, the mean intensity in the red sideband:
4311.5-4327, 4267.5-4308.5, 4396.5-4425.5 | -0.07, 21.9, 23.8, 23.6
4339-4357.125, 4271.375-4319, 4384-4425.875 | -0.04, 21.8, 23.3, 23.3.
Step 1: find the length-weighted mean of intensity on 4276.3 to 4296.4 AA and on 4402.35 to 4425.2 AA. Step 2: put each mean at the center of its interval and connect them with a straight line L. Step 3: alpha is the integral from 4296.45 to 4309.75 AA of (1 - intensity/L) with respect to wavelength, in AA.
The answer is 1.3 AA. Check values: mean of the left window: 22.5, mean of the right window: 23.3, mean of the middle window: 20.4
